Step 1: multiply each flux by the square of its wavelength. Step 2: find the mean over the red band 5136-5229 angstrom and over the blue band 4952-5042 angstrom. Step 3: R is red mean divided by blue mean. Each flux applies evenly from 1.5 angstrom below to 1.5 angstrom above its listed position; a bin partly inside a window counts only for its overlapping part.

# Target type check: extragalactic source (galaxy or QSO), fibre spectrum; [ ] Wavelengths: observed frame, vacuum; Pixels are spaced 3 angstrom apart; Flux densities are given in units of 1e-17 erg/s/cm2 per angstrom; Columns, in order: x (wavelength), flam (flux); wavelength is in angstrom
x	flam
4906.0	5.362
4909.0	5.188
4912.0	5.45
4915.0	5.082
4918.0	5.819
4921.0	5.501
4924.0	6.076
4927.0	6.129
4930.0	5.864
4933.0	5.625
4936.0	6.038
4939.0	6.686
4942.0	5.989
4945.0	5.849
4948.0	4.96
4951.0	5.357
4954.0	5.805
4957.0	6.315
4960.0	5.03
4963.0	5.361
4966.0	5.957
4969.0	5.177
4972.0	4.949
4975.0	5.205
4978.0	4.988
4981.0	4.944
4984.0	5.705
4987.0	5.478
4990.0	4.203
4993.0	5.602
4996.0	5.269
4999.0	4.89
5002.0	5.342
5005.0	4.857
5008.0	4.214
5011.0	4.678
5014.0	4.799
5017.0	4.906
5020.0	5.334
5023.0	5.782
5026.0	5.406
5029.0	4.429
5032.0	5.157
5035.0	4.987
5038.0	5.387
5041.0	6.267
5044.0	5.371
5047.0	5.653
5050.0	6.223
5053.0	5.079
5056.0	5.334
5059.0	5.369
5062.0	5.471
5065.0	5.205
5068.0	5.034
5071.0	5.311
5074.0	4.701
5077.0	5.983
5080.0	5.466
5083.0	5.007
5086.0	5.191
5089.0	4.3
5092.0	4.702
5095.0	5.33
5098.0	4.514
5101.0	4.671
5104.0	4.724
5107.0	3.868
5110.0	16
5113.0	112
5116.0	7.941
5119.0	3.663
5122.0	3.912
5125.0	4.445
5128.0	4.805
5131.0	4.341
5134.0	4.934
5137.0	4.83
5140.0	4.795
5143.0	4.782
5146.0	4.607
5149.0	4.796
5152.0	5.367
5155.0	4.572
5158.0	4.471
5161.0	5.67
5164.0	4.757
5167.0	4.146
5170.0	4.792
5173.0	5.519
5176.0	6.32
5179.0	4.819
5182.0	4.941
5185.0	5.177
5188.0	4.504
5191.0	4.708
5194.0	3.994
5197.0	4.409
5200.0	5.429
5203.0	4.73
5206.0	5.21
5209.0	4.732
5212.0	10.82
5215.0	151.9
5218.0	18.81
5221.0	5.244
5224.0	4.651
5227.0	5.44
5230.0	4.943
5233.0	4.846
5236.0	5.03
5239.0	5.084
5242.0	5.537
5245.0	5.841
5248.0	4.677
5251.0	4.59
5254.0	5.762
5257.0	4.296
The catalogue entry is 2.14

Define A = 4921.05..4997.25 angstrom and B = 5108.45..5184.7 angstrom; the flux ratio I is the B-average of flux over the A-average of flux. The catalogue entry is 1.7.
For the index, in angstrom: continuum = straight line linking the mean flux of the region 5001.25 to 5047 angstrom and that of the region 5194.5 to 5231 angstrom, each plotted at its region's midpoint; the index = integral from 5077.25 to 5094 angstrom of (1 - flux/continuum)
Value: 7.9 angstrom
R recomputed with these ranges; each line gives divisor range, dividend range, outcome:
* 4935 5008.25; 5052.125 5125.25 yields 1.93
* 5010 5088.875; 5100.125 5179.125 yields 1.83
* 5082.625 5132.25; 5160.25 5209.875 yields 0.43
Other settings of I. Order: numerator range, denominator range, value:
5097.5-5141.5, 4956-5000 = 2.43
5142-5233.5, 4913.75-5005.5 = 1.89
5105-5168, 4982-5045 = 2.03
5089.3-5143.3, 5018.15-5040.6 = 2.16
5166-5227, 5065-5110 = 2.48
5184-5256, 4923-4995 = 2.15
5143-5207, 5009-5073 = 0.93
